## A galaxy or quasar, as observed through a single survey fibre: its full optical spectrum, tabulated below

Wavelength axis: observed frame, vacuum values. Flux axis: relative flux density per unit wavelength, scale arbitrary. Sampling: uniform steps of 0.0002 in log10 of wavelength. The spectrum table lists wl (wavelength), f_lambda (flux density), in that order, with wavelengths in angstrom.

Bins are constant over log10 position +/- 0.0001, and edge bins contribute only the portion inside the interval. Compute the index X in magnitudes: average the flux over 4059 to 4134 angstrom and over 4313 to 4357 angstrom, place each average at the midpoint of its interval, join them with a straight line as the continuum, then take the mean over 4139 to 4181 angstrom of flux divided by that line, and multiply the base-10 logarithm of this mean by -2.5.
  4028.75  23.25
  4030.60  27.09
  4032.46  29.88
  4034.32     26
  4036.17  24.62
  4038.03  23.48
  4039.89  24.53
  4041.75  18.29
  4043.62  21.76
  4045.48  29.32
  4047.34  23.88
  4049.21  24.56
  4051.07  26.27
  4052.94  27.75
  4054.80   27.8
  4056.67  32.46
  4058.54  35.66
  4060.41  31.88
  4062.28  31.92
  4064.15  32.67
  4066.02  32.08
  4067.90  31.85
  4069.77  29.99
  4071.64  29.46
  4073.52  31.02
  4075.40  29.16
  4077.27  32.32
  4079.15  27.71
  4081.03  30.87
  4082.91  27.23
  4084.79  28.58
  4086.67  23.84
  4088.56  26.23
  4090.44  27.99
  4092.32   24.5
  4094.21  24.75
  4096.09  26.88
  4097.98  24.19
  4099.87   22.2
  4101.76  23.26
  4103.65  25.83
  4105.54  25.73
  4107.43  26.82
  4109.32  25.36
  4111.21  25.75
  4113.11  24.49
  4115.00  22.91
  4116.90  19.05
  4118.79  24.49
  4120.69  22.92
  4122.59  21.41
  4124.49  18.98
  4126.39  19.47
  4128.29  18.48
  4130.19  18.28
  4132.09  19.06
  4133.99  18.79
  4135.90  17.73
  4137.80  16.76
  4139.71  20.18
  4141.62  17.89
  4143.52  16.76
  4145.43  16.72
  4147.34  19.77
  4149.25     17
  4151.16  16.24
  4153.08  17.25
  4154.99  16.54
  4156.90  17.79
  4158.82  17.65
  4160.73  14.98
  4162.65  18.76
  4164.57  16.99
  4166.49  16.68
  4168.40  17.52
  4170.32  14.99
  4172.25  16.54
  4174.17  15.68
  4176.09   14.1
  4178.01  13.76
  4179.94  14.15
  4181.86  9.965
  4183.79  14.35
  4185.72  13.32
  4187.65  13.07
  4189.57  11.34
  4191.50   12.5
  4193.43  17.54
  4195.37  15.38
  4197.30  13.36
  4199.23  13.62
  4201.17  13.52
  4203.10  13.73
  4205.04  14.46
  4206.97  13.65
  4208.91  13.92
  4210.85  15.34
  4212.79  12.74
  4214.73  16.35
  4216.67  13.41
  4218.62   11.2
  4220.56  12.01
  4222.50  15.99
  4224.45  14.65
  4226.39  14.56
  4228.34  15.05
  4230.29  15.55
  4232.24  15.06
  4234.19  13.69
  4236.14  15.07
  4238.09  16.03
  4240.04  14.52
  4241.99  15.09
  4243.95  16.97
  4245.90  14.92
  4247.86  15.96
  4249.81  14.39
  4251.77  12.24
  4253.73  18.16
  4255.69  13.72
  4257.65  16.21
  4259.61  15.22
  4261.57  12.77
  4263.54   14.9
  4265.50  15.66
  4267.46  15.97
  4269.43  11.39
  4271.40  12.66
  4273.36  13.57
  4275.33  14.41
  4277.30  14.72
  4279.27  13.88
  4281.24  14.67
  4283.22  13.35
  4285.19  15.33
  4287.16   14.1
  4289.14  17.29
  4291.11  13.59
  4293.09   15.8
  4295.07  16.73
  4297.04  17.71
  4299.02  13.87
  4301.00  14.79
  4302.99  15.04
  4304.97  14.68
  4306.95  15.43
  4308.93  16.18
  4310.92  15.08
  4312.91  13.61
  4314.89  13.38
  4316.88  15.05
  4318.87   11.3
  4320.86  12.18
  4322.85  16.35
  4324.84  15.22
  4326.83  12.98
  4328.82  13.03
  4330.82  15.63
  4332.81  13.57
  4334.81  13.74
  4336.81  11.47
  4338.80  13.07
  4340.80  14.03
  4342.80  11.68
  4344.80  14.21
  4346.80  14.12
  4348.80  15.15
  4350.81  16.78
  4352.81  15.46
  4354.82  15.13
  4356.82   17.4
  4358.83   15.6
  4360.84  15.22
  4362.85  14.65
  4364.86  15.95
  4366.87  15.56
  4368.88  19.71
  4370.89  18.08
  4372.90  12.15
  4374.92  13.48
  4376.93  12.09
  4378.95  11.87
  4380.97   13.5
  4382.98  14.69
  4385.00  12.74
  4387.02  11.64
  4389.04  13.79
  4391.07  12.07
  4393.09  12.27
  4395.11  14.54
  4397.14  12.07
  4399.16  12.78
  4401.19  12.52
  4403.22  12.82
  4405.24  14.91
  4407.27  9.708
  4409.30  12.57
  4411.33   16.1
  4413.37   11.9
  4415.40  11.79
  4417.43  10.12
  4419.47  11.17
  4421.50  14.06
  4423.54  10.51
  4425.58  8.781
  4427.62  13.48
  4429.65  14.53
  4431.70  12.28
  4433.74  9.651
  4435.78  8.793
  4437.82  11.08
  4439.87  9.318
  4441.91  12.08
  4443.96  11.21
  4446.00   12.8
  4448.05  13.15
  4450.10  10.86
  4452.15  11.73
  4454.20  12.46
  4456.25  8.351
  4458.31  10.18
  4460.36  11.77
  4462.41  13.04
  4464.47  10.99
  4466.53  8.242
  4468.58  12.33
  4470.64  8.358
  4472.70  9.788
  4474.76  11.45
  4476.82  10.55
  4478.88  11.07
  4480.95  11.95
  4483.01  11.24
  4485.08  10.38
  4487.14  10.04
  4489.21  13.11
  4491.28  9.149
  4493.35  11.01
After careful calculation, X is 0.34 mag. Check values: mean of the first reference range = 25.8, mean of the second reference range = 14.1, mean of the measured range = 16.7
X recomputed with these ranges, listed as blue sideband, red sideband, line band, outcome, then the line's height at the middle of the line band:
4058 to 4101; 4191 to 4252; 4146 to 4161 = 0.230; 21.3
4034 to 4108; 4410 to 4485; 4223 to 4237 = 0.356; 20.6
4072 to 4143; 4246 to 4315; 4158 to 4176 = 0.245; 20.7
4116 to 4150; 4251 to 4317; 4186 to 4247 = 0.164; 16.7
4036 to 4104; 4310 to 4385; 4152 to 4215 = 0.433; 22.1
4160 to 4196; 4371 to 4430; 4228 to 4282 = -0.050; 14.1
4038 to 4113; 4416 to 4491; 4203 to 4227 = 0.460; 21.4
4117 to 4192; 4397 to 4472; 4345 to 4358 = -0.184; 13.2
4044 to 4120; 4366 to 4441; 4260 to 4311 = 0.217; 18.1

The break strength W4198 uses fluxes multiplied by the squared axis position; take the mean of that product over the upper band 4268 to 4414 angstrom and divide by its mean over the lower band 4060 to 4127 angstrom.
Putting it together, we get 0.60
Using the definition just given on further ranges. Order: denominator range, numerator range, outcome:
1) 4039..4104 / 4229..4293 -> 0.58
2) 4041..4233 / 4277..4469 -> 0.73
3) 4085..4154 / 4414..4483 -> 0.60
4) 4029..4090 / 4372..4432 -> 0.53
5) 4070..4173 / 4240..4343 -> 0.72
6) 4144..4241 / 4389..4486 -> 0.87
